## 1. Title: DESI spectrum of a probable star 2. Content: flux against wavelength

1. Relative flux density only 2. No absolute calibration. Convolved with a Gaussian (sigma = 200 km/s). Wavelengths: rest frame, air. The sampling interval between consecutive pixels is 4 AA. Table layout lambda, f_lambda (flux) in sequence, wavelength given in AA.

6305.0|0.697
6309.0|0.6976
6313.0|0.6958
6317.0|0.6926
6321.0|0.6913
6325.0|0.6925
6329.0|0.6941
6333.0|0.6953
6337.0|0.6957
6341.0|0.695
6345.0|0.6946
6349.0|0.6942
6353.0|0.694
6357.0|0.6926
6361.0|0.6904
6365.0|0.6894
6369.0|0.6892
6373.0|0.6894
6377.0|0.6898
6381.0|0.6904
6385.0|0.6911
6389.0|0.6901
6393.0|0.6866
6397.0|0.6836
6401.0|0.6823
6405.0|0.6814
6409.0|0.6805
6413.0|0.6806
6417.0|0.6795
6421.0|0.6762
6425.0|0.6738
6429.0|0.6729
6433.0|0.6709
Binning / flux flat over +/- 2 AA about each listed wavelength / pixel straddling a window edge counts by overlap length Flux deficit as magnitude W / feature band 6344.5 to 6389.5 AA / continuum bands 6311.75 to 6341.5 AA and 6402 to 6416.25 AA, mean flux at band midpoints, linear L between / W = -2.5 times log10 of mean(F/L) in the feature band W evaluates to -0.006 mag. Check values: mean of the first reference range 0.694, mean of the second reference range 0.681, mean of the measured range 0.691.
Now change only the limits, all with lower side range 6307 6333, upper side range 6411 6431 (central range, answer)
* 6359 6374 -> -0.006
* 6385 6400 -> -0.009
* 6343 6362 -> -0.008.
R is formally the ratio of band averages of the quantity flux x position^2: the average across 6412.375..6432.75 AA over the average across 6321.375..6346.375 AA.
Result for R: 1.0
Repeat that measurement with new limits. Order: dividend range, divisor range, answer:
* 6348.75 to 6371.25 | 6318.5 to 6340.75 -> 1.01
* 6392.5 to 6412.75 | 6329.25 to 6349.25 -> 1.00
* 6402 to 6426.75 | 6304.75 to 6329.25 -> 1.01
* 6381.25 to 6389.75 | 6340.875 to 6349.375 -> 1.01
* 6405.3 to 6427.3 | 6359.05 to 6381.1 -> 1.00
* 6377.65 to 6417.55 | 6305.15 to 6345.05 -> 1.01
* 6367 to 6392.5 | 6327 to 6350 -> 1.01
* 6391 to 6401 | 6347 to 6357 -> 1.00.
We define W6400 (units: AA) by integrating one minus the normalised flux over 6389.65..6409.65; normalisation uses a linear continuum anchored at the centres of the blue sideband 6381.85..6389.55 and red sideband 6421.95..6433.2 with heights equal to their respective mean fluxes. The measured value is 0.0 AA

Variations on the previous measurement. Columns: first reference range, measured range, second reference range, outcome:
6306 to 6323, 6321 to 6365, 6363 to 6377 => -0.10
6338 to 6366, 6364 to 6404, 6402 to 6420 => -0.10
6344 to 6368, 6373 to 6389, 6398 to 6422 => -0.08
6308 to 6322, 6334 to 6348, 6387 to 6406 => -0.08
